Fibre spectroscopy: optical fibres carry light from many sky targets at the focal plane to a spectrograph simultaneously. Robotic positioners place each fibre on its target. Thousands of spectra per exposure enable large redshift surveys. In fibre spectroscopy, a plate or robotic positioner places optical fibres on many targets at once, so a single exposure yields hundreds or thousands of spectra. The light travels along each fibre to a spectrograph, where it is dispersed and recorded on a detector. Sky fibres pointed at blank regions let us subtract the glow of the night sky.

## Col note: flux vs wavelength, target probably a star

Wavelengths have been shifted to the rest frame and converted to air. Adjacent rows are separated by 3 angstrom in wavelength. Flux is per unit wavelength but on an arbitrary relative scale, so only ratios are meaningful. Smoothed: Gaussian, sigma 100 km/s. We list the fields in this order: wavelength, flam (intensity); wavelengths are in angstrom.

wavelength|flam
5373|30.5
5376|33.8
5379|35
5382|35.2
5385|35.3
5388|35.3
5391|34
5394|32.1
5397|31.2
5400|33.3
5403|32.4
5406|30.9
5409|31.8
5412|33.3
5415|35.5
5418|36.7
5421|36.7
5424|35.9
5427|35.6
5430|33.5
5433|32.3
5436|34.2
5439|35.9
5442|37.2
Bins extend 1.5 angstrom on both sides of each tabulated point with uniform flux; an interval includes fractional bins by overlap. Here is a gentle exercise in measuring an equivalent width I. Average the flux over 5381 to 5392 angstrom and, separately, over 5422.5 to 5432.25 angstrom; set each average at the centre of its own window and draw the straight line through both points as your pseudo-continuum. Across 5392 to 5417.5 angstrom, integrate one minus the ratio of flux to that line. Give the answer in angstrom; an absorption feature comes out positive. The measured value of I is 1.57 angstrom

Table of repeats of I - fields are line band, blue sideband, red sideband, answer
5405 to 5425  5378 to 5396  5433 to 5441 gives 0.1 angstrom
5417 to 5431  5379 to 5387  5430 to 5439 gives -0.7 angstrom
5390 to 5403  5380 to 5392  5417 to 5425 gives 1.0 angstrom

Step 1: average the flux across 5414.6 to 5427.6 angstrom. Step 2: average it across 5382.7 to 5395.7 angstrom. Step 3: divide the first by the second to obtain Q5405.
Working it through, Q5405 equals 1.06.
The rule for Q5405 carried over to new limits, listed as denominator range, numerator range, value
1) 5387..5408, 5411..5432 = 1.08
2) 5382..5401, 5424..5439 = 1.02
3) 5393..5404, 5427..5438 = 1.05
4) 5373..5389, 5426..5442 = 1.00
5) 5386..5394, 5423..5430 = 1.03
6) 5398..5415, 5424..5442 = 1.06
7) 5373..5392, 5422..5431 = 1.02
